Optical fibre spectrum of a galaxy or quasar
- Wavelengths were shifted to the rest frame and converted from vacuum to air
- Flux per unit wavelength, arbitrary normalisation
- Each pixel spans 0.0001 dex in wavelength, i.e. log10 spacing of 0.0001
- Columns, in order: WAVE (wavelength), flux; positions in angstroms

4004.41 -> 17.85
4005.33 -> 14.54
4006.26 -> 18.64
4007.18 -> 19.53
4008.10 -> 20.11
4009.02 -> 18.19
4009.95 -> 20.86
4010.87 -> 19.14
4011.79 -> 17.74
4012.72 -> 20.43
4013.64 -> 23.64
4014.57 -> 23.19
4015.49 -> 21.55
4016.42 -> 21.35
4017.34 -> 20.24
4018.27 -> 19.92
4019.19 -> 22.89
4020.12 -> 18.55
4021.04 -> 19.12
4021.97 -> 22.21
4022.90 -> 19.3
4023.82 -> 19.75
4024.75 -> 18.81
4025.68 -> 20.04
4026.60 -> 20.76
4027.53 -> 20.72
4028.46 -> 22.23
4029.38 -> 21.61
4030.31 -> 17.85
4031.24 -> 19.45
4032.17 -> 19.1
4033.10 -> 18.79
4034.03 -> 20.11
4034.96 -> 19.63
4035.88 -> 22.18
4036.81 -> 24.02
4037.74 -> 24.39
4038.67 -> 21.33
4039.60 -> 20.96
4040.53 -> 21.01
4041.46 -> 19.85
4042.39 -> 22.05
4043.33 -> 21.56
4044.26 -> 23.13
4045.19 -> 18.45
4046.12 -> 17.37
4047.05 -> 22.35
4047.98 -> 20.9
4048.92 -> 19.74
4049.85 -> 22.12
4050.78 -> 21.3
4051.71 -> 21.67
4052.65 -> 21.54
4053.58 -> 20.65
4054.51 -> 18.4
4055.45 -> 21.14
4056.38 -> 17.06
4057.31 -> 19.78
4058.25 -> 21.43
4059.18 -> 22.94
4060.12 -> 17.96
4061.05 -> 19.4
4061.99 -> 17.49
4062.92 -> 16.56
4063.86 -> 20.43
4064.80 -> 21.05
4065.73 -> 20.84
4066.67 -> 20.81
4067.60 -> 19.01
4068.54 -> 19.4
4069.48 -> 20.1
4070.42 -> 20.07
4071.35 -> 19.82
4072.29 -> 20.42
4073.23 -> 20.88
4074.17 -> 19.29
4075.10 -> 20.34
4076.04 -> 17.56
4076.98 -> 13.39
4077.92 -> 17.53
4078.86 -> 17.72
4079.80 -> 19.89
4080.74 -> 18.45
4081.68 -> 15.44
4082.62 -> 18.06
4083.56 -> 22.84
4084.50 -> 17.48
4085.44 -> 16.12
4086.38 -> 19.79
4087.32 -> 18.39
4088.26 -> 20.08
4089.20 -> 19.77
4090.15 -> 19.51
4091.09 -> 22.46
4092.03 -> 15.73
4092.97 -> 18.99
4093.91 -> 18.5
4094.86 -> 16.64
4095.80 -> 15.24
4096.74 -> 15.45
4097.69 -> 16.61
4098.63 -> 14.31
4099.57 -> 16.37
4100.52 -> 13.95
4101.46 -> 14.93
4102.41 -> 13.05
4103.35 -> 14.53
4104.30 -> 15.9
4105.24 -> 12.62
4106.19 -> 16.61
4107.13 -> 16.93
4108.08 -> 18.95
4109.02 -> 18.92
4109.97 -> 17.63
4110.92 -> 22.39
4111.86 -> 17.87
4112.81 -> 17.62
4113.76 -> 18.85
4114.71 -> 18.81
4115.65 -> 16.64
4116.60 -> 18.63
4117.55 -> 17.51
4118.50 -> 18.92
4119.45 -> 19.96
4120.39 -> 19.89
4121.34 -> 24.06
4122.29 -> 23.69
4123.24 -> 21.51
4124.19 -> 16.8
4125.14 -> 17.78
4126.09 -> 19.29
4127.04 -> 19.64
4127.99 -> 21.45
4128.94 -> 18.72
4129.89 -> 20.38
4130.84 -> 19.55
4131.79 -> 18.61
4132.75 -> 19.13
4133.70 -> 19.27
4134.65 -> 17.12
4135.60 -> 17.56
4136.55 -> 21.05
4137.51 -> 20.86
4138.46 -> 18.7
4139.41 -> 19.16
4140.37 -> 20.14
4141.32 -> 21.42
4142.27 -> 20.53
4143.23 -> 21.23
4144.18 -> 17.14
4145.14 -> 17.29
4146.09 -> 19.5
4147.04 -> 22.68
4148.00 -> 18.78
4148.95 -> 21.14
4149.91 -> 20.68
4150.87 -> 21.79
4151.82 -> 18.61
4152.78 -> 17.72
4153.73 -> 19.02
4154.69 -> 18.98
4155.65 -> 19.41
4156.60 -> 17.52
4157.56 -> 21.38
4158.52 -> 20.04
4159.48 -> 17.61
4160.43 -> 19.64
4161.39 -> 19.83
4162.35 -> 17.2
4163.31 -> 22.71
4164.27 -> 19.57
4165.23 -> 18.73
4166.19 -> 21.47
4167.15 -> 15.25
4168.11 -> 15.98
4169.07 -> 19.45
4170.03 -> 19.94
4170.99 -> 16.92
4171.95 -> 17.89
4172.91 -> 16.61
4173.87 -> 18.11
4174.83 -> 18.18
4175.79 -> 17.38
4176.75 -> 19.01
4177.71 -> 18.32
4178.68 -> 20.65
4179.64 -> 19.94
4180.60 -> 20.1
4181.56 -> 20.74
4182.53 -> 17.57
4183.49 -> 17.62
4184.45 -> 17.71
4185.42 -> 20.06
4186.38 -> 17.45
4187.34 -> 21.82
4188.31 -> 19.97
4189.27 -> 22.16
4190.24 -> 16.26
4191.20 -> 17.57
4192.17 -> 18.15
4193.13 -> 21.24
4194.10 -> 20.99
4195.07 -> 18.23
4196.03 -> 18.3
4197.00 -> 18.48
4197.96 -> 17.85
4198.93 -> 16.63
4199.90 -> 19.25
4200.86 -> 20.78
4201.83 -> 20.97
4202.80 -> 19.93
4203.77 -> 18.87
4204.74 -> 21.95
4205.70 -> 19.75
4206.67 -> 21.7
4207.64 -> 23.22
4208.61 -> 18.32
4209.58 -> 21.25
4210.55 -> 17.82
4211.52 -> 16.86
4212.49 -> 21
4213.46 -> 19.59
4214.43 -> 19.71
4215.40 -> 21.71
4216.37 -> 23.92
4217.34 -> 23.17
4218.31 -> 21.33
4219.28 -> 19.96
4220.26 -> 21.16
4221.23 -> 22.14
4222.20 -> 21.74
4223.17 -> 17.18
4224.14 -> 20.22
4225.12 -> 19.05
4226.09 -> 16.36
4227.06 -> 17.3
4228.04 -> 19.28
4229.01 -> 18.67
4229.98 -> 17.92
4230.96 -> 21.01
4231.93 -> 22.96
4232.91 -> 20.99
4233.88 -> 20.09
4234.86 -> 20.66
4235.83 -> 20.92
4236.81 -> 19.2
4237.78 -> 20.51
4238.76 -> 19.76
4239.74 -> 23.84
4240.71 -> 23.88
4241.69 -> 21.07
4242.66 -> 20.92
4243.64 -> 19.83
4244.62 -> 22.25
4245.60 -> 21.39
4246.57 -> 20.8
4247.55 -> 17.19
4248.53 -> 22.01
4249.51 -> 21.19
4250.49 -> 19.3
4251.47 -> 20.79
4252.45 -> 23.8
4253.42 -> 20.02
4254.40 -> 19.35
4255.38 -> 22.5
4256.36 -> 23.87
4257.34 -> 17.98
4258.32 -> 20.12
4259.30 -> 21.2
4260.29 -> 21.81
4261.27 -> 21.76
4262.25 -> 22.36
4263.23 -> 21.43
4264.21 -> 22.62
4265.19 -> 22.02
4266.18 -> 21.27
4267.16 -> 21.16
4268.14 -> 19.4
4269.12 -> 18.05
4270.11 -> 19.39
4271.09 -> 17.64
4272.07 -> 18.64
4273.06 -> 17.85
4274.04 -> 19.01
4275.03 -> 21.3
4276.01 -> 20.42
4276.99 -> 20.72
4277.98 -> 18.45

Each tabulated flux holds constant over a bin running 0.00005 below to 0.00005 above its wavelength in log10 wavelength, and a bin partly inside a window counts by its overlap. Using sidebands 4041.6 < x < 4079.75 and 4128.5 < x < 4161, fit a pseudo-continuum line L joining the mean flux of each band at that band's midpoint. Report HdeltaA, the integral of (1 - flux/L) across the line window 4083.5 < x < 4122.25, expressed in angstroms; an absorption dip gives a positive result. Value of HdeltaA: 3.65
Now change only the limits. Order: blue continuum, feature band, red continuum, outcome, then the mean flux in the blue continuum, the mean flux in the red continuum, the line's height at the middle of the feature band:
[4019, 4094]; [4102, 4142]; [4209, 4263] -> 2.68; 19.9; 20.6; 20.1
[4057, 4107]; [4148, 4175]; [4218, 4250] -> 0.45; 18.1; 20.4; 19.3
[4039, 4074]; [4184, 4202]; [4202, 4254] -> 1.16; 20.3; 20.5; 20.4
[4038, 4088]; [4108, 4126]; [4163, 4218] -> 0.25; 19.7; 19.4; 19.6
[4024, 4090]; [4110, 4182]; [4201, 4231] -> 2.56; 19.9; 20.1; 20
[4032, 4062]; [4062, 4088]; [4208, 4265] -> 2.17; 20.7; 20.6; 20.7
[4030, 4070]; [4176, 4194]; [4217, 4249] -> 1.03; 20.4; 20.4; 20.4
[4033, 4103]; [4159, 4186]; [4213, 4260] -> 1.86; 19.2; 20.6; 20.1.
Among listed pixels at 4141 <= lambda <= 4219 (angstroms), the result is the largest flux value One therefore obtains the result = 23.92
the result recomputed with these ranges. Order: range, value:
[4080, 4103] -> 22.84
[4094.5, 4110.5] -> 18.95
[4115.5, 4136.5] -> 24.06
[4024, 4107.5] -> 24.39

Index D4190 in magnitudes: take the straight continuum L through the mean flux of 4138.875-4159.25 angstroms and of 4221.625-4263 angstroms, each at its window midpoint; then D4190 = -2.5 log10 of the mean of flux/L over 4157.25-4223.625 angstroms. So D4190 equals 0.033 mag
